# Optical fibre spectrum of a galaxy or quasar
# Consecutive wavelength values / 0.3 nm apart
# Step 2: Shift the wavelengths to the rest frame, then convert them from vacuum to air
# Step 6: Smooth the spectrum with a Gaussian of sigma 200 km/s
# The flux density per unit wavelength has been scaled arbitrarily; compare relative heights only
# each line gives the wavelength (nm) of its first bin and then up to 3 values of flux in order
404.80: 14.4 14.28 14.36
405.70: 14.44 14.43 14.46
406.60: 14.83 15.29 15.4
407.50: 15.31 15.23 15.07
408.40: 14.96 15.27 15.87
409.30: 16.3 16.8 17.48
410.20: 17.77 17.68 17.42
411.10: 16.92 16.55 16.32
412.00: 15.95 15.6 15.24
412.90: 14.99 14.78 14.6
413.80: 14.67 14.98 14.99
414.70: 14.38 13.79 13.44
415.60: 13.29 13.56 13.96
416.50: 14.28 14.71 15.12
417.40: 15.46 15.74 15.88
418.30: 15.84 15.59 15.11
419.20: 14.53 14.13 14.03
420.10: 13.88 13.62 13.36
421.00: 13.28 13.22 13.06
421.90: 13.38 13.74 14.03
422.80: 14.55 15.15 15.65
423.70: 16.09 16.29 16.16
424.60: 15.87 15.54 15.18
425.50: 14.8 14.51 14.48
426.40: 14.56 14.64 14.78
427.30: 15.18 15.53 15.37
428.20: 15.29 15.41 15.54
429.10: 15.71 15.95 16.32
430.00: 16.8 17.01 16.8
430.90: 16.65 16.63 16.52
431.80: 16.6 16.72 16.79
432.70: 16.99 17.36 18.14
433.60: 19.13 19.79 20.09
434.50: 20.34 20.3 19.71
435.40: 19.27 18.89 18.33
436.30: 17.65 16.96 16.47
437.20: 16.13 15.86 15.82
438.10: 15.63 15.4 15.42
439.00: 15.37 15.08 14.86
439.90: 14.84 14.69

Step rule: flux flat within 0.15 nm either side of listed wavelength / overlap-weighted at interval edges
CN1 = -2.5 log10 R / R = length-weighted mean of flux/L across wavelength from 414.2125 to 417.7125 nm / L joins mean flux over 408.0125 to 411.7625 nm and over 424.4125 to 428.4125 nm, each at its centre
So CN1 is 0.12 mag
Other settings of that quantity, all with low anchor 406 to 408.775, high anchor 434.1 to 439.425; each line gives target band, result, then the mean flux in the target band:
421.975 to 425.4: 0.075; 15.2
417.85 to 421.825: 0.127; 14.3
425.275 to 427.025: 0.131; 14.6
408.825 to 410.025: -0.093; 16.6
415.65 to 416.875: 0.126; 14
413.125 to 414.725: 0.058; 14.8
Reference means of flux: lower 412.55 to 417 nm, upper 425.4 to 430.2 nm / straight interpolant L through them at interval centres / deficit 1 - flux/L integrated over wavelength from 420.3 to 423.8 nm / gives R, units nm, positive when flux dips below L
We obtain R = 0.20 nm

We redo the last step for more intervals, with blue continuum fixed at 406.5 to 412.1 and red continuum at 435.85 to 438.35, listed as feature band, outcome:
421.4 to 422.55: 0.200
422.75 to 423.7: 0.059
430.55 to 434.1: -0.196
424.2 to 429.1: 0.364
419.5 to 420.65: 0.174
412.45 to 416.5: 0.465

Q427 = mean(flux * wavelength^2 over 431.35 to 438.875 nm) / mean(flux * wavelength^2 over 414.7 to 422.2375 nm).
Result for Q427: 1.3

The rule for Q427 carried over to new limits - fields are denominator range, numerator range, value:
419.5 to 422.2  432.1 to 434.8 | 1.46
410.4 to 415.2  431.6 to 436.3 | 1.32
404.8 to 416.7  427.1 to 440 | 1.23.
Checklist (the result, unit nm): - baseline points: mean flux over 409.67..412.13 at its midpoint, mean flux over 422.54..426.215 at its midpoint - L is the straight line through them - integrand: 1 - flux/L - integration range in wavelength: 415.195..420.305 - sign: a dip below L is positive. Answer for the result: 0.48 nm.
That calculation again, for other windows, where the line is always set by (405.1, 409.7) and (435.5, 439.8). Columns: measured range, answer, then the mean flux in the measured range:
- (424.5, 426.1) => 0.07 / 15.1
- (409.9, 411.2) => -0.19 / 17.5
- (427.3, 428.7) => 0.05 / 15.4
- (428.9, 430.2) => -0.02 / 16.2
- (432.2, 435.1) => -0.47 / 18.8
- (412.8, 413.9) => 0.04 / 14.8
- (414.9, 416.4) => 0.18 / 13.6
